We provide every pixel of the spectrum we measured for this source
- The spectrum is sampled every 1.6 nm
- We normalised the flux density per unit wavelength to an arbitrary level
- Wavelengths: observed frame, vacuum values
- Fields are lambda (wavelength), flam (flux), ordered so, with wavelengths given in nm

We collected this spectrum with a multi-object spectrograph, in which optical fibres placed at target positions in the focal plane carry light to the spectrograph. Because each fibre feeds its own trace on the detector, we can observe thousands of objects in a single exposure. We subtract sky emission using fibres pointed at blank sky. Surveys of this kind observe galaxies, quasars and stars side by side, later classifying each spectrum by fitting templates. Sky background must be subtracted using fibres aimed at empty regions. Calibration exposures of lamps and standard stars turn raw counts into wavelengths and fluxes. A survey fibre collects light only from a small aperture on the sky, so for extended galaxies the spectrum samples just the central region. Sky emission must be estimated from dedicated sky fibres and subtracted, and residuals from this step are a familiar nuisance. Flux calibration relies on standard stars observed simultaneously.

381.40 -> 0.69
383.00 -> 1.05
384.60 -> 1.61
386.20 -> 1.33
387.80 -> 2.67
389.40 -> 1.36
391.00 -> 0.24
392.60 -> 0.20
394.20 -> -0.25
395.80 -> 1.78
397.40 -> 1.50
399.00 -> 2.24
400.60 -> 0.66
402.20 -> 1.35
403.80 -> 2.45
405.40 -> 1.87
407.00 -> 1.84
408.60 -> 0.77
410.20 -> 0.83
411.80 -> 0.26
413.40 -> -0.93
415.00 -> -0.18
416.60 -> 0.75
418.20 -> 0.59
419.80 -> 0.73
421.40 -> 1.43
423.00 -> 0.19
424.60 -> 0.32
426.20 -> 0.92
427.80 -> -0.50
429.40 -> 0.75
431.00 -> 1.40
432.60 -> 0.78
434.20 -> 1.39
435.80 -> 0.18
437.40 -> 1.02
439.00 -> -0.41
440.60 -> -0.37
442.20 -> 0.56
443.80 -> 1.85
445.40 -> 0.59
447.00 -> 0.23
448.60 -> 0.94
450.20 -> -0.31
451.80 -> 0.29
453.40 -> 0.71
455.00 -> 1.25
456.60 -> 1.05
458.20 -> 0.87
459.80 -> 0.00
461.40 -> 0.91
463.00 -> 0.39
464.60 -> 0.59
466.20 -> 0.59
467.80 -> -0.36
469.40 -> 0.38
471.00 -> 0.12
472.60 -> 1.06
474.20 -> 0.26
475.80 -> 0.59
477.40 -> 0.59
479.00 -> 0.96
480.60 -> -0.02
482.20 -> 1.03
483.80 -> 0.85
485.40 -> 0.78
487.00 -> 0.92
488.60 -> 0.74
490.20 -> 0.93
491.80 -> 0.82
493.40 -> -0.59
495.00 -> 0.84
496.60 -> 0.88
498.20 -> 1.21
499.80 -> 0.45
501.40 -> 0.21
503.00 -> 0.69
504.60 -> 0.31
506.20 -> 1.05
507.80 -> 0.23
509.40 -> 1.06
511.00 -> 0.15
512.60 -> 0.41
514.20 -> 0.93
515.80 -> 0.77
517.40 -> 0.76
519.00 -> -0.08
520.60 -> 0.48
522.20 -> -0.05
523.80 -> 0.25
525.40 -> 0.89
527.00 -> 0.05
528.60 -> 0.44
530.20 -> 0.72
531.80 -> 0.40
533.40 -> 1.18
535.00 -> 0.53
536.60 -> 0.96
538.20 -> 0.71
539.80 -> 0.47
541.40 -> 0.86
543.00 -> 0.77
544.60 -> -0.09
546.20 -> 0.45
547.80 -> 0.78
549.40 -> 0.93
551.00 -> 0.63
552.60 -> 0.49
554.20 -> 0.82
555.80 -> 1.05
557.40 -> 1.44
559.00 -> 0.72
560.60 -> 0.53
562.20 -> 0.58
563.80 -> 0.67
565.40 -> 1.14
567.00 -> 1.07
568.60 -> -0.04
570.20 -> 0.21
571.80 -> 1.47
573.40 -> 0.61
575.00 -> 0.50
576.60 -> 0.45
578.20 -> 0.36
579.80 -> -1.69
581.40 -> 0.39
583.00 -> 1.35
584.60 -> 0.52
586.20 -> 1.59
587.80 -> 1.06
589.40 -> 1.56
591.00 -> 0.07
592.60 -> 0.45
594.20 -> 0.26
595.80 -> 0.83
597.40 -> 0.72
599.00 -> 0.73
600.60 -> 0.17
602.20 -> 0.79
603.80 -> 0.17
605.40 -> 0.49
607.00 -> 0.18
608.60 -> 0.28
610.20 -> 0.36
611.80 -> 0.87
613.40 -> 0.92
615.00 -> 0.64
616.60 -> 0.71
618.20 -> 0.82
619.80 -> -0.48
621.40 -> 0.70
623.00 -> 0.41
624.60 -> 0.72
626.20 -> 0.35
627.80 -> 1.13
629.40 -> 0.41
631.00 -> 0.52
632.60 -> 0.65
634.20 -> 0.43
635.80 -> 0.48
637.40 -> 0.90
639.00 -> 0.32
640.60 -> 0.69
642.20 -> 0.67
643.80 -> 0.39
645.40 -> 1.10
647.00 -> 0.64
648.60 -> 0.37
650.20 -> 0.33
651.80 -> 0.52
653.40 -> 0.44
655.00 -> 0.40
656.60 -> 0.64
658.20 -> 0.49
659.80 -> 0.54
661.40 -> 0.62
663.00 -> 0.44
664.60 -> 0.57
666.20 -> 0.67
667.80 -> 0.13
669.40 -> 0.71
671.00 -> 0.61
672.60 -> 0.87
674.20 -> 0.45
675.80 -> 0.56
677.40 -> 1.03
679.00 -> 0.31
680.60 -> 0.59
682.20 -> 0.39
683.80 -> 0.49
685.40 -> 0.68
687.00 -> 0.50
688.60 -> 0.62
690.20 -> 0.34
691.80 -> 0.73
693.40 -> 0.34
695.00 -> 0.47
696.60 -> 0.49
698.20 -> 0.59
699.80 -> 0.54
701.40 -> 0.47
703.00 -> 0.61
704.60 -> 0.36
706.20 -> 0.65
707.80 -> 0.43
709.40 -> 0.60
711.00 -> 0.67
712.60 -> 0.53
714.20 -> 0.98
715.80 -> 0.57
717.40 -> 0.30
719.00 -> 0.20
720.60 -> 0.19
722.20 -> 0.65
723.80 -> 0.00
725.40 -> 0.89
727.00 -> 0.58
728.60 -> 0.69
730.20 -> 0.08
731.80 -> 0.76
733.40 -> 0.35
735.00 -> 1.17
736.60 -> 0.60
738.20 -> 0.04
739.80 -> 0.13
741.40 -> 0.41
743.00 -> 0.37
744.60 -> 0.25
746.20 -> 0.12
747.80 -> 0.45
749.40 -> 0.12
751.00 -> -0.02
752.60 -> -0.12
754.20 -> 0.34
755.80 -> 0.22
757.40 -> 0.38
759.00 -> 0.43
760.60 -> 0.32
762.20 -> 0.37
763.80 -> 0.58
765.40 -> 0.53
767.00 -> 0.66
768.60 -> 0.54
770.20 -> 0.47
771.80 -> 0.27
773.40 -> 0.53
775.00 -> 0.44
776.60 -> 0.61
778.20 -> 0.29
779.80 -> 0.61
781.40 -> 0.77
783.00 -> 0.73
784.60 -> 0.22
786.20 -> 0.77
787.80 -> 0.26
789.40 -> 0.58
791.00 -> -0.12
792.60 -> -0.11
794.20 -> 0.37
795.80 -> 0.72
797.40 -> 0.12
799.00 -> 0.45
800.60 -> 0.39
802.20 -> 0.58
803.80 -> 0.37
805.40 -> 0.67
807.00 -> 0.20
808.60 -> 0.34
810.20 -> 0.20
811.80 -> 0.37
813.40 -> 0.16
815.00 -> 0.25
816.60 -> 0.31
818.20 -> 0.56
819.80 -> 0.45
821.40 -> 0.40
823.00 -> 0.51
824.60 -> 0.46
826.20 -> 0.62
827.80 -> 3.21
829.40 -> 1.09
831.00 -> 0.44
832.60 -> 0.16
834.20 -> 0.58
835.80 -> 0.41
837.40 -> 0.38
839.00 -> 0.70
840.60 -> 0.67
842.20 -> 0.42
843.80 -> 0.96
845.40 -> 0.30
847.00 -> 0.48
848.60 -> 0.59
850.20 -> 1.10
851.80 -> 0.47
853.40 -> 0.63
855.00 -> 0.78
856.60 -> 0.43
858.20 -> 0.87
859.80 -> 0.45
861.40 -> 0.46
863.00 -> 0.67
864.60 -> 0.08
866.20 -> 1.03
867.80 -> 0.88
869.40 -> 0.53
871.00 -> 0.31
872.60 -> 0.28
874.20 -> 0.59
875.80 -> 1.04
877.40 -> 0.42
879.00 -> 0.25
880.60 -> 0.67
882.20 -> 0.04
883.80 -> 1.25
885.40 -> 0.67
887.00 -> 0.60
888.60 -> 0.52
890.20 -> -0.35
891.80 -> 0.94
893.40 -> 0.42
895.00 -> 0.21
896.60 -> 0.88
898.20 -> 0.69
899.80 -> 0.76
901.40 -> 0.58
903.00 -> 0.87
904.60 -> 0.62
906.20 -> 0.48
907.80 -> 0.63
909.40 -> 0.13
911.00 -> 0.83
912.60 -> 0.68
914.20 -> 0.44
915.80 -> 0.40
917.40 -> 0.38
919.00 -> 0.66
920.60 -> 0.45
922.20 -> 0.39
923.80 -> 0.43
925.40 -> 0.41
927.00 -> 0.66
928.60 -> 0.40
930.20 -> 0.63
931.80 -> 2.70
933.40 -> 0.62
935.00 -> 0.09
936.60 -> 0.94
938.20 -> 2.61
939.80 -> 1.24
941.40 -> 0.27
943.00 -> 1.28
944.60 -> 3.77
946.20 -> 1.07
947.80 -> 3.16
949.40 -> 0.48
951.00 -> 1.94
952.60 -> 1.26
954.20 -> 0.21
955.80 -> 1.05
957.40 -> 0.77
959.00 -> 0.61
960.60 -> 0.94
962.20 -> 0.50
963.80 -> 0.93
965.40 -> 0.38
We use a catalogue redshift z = 1.219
